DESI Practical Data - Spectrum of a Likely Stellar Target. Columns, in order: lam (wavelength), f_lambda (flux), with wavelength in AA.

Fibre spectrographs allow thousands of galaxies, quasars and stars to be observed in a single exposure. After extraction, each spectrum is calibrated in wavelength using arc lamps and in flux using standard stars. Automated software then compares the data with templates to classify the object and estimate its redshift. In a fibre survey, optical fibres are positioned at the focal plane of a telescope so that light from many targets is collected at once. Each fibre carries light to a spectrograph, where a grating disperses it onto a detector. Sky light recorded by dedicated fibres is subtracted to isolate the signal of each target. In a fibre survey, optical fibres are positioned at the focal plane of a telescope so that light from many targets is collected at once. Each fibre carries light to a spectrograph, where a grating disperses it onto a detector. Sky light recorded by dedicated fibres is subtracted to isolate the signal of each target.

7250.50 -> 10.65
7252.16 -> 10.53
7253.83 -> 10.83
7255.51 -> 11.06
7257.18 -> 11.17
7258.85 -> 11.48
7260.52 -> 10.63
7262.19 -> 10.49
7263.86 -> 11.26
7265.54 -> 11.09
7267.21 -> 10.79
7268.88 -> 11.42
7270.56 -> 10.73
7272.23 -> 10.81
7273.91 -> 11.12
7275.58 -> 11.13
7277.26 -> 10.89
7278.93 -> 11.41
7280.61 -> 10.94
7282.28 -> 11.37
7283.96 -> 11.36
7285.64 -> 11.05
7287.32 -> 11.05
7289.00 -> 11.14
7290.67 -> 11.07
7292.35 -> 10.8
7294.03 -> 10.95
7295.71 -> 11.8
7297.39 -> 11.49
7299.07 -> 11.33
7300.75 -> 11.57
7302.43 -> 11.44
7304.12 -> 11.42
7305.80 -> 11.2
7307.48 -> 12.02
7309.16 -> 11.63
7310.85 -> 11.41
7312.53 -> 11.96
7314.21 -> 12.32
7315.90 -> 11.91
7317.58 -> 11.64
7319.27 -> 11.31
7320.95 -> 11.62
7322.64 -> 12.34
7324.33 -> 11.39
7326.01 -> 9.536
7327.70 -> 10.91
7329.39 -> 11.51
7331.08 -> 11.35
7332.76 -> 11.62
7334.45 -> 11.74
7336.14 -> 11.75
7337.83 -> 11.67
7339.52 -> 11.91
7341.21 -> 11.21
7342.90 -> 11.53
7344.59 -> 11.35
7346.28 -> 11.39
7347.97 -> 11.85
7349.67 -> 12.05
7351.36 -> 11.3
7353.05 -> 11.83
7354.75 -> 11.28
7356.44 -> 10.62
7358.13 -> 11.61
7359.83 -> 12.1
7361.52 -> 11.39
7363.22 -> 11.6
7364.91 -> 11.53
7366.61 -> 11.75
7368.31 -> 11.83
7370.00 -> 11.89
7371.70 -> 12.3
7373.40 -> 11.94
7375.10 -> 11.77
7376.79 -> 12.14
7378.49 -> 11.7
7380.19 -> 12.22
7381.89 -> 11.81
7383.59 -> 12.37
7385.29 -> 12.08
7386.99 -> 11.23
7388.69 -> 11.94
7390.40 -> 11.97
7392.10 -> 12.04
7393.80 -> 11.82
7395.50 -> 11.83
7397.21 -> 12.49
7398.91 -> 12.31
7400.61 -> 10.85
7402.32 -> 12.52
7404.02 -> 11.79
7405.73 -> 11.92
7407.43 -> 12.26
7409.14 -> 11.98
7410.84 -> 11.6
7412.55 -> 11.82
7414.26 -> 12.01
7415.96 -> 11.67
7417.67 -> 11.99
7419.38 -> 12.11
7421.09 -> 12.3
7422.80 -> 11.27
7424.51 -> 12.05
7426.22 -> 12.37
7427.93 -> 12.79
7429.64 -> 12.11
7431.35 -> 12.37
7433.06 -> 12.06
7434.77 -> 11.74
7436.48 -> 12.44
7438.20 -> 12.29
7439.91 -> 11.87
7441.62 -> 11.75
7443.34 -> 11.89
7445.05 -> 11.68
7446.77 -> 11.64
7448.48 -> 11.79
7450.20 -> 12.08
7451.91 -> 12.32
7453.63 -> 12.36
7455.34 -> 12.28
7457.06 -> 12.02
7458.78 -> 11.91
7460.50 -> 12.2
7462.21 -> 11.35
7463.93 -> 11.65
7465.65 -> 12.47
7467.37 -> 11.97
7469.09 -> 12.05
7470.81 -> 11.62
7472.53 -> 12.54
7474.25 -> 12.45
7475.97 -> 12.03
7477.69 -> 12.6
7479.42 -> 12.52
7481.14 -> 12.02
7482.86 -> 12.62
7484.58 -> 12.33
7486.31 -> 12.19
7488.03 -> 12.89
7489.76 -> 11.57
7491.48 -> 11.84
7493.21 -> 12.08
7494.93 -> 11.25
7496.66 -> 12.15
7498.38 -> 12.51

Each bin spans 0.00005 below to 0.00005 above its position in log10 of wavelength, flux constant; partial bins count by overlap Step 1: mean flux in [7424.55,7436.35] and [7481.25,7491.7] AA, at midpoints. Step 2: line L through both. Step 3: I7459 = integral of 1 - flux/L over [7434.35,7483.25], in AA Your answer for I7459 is 0.7 AA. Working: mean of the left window 12.2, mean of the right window 12.3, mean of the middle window 12.1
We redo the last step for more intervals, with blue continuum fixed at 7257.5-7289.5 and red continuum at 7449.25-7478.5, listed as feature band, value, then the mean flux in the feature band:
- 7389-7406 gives -0.3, 11.9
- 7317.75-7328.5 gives 0.1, 11.2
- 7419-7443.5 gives -0.3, 12.1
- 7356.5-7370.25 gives -0.1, 11.6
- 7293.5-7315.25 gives -0.7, 11.6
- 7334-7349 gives -0.2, 11.6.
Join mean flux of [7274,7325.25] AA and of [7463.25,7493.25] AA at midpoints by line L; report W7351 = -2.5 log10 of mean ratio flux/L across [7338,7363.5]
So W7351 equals 0.010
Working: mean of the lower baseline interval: 11.4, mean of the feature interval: 11.5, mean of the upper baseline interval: 12.2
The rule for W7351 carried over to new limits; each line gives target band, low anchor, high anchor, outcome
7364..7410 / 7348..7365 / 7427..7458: -0.02 mag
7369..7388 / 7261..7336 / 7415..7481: -0.02 mag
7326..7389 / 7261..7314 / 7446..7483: -0.01 mag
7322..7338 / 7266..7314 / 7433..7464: 0.01 mag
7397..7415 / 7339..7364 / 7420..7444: 0.00 mag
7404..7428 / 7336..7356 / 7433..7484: -0.01 mag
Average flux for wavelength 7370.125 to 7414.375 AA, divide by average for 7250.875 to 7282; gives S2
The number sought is 1.09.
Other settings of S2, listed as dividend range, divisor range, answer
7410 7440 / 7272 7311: 1.07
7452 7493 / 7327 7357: 1.06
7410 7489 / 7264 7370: 1.06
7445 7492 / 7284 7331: 1.06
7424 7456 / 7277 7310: 1.07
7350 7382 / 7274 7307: 1.04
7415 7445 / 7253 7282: 1.09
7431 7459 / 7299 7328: 1.04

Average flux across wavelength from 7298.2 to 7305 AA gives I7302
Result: 11.4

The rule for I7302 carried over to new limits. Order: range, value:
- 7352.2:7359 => 11.3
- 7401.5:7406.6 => 12.1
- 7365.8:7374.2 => 11.9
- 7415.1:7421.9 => 12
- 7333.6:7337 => 11.7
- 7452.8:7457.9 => 12.2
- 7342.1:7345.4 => 11.4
